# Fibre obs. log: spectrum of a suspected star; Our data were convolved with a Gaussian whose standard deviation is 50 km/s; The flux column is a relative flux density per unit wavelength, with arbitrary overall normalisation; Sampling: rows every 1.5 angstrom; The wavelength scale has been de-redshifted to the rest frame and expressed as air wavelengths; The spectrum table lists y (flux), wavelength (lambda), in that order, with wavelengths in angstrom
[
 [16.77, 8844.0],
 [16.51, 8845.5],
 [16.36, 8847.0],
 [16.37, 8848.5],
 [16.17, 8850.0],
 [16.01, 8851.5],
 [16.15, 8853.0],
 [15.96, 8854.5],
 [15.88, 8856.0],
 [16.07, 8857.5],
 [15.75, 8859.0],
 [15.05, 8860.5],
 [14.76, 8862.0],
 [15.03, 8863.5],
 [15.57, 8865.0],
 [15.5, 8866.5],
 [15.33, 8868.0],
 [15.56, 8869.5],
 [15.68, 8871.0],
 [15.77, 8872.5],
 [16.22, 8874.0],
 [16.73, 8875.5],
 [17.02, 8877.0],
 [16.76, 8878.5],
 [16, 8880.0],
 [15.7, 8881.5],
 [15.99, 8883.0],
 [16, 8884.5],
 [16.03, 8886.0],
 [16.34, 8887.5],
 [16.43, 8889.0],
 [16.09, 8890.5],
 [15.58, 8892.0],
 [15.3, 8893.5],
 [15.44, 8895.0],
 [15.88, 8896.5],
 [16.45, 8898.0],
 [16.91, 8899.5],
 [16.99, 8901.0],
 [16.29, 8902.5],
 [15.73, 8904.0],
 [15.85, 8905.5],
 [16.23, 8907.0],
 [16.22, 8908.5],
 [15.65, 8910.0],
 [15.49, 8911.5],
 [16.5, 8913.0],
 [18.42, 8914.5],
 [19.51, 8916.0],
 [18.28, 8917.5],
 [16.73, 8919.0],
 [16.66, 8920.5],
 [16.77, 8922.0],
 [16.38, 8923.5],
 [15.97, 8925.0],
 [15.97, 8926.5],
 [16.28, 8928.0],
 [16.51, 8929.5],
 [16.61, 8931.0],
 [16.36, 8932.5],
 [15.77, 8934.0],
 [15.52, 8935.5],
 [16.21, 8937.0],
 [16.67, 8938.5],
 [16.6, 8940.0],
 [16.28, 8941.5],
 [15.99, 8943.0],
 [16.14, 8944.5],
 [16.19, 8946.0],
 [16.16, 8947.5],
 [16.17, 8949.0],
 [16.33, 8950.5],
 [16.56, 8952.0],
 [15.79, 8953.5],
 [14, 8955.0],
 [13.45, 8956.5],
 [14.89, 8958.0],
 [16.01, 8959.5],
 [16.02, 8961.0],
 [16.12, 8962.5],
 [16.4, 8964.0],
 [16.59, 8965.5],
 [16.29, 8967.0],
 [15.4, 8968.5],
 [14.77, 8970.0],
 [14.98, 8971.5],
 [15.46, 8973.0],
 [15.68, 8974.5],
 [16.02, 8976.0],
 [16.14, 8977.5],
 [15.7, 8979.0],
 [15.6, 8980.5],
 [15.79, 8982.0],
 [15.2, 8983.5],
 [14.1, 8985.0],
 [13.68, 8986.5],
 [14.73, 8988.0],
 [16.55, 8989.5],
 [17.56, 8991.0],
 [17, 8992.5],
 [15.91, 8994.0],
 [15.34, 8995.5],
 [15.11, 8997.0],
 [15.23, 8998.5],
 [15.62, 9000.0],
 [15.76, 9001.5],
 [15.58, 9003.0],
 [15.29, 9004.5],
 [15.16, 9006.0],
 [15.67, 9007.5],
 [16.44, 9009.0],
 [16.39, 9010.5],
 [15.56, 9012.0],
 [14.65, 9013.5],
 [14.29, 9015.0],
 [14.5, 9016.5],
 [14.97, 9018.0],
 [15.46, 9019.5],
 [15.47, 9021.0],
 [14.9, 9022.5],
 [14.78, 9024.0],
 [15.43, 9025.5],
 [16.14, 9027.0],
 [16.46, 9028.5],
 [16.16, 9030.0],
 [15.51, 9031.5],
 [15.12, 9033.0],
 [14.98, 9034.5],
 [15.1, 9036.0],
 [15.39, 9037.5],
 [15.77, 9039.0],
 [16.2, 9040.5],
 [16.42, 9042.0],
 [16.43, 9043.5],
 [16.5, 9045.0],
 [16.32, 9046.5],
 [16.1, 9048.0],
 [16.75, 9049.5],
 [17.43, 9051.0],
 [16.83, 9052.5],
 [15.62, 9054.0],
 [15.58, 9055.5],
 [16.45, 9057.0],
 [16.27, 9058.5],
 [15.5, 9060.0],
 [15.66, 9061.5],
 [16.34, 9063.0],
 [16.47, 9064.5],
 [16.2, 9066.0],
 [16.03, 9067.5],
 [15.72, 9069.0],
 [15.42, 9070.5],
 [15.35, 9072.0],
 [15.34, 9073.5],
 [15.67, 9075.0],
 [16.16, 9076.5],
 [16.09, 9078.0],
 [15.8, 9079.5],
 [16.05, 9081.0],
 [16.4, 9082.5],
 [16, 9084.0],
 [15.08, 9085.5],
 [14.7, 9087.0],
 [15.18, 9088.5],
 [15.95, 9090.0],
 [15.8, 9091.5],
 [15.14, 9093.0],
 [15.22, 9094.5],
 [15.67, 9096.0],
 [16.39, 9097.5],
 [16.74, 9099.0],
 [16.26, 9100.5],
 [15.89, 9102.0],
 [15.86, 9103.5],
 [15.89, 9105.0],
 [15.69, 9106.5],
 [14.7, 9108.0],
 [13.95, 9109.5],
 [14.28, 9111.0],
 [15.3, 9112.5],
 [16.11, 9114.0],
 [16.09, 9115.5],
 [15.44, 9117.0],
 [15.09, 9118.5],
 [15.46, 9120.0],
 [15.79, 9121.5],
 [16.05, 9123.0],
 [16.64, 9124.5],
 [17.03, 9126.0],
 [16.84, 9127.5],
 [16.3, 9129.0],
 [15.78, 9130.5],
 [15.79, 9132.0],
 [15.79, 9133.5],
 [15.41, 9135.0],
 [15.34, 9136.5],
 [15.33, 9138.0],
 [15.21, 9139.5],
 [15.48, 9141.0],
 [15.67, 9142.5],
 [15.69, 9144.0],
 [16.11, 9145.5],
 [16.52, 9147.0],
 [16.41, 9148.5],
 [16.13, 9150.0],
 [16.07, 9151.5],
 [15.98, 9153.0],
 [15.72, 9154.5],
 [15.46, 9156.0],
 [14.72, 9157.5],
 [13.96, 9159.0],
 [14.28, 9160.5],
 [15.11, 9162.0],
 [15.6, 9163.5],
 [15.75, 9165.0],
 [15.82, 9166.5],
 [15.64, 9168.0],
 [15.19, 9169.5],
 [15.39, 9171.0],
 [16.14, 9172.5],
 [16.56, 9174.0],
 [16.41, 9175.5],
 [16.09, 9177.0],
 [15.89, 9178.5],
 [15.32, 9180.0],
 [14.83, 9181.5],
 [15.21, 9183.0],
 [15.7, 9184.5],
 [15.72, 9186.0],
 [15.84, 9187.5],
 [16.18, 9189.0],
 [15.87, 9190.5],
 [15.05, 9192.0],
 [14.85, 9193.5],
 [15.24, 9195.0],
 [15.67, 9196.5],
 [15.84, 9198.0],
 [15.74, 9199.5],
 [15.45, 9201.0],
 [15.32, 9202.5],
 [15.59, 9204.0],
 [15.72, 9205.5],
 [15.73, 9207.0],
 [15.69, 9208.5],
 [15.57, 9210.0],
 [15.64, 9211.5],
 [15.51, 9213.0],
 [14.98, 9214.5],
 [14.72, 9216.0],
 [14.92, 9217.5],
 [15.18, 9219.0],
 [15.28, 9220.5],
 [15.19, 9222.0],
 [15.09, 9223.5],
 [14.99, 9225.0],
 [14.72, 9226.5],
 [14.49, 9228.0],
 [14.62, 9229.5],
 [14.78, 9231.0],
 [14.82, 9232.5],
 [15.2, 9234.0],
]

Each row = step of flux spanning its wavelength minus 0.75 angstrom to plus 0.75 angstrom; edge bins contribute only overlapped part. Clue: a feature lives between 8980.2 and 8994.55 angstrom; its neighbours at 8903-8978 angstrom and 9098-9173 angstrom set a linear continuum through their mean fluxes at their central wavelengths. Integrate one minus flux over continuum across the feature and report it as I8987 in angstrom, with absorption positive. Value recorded 0.4 angstrom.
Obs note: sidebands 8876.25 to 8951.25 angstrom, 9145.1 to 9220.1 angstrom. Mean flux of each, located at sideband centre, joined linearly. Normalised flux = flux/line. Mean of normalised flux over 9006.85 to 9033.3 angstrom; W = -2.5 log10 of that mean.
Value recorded 0.04 mag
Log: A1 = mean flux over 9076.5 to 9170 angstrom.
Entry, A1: 15.7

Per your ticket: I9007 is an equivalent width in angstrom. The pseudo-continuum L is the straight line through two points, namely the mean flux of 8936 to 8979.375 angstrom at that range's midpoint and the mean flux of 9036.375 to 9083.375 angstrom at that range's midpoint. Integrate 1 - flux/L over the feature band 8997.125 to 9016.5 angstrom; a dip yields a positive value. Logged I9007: 0.6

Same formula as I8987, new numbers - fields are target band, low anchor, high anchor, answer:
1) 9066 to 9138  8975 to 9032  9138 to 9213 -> -0.7 angstrom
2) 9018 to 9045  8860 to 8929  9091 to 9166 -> 0.4 angstrom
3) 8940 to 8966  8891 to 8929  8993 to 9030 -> 0.3 angstrom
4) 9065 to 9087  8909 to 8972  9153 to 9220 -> 0.0 angstrom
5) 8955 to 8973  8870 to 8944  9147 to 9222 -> 0.8 angstrom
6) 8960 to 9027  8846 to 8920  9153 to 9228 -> 1.5 angstrom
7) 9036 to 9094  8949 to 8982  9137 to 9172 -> -1.3 angstrom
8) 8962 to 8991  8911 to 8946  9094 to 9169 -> 1.4 angstrom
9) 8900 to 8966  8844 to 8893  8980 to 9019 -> -2.3 angstrom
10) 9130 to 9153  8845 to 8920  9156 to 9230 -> -0.4 angstrom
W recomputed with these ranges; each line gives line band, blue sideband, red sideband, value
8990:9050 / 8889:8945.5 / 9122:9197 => 0.03 mag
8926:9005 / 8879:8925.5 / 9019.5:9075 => 0.03 mag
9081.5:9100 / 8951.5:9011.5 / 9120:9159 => 0.00 mag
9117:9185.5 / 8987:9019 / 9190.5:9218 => -0.02 mag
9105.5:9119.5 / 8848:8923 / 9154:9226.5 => 0.03 mag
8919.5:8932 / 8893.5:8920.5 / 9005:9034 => 0.00 mag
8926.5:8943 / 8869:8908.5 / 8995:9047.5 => -0.02 mag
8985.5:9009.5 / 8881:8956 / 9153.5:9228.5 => 0.03 mag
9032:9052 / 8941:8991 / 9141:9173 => -0.03 mag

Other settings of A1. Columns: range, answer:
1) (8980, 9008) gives 15.5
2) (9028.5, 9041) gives 15.6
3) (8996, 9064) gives 15.7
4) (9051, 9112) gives 15.8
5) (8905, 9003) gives 16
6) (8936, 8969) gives 15.9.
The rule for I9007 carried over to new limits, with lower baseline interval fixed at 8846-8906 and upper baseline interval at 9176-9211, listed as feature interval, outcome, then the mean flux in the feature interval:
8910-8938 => -1.3 angstrom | 16.6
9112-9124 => 0.0 angstrom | 15.7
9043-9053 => -0.5 angstrom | 16.6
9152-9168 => 0.4 angstrom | 15.3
